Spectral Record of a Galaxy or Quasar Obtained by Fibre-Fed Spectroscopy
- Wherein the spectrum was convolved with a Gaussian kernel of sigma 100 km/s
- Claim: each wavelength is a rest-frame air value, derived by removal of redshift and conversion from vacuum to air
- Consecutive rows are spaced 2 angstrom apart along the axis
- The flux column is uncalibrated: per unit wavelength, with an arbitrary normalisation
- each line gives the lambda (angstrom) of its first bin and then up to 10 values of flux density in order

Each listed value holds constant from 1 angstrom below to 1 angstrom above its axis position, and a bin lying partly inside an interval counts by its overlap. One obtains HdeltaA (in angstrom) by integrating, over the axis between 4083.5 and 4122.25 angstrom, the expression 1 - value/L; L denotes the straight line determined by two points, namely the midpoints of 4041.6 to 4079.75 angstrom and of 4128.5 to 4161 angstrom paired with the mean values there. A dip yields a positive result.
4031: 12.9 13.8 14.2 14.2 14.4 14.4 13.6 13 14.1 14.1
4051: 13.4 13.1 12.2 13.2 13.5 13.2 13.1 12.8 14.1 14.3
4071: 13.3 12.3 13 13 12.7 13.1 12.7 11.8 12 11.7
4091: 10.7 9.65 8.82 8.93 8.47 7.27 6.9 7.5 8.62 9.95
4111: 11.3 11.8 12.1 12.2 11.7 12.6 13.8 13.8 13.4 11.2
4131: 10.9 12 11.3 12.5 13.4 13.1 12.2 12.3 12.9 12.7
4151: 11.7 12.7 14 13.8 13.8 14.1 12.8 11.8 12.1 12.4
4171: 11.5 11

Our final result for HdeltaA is 7.99 angstrom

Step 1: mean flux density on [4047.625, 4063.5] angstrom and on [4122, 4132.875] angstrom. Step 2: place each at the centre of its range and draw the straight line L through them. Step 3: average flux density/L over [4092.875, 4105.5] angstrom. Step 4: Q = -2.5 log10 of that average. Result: 0.49 mag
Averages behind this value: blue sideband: 13.2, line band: 8.15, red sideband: 12.6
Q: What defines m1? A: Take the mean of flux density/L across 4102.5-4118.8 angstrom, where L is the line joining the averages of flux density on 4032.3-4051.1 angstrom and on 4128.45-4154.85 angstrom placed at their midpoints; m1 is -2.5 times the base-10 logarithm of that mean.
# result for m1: 0.24 mag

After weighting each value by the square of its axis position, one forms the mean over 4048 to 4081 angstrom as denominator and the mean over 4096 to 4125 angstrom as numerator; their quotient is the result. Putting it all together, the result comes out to 0.80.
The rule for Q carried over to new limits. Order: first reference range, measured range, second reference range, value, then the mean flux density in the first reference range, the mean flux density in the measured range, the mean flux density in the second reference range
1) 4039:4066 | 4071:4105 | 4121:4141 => 0.20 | 13.4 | 10.8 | 12.5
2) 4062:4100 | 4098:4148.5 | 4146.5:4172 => 0.10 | 11.9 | 11.3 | 12.8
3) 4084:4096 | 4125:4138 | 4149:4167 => 0.01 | 10.8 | 12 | 13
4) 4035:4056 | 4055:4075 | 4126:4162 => 0.02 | 13.7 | 13.2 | 12.7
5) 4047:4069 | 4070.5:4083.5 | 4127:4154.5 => 0.02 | 13.4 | 12.9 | 12.3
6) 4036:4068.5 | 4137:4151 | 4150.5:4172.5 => 0.02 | 13.5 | 12.7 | 12.8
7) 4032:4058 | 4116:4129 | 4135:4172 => 0.02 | 13.7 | 12.8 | 12.7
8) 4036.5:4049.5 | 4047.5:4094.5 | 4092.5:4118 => -0.07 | 14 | 12.7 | 9.5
